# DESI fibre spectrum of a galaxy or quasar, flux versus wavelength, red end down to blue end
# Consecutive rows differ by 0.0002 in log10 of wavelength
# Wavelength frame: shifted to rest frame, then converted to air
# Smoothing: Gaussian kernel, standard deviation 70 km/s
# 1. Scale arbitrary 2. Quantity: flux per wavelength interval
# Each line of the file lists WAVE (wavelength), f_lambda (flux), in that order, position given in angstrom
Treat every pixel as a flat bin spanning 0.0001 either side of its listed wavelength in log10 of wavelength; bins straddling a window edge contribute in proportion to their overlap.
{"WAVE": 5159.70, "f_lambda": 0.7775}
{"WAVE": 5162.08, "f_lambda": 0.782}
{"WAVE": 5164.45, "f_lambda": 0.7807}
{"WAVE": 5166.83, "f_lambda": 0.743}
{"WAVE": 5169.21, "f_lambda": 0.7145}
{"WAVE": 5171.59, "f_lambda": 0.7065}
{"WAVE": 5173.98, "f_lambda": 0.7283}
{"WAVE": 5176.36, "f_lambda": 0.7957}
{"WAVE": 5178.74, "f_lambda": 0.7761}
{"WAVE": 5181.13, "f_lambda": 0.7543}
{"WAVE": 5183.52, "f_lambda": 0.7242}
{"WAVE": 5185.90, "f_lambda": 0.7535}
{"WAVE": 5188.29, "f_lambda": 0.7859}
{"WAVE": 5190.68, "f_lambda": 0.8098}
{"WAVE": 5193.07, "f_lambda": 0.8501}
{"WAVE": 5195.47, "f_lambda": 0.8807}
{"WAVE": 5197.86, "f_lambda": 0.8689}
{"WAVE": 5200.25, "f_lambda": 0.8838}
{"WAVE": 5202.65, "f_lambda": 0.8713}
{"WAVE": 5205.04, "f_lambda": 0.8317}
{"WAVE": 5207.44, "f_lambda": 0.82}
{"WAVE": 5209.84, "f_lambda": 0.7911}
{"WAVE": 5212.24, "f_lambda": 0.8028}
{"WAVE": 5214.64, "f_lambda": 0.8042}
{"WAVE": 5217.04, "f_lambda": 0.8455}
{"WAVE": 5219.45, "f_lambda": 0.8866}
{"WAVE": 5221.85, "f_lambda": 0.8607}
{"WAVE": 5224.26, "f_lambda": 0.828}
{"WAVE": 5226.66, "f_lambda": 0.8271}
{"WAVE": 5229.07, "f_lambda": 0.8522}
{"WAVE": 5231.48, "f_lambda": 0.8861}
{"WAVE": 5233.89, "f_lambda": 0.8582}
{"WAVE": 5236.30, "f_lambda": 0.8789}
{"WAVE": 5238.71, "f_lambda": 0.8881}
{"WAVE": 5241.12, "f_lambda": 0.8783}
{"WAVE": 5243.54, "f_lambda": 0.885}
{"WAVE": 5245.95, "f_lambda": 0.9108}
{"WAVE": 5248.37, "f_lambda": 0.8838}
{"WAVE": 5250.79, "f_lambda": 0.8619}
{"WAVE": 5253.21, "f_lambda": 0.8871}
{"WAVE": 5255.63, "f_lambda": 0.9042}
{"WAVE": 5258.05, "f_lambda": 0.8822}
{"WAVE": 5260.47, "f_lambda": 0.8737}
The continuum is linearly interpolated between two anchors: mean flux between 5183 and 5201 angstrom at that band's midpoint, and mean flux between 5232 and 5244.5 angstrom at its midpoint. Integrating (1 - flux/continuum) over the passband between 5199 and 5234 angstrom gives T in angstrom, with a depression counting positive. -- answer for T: 0.4 angstrom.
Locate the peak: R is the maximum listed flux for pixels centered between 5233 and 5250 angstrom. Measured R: 0.9108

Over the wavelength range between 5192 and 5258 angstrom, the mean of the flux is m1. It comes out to 0.861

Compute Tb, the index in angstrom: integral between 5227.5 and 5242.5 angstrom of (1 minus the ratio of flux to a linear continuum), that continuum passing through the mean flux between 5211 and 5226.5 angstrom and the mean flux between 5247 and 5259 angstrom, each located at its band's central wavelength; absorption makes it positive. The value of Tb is -0.2 angstrom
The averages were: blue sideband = 0.837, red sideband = 0.884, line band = 0.872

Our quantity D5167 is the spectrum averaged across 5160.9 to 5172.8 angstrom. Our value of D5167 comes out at 0.745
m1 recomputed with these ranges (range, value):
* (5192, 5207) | 0.862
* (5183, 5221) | 0.828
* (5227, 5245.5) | 0.875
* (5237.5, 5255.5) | 0.886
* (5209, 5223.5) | 0.832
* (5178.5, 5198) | 0.798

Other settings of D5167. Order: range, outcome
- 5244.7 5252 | 0.885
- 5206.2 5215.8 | 0.804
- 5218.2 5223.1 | 0.872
